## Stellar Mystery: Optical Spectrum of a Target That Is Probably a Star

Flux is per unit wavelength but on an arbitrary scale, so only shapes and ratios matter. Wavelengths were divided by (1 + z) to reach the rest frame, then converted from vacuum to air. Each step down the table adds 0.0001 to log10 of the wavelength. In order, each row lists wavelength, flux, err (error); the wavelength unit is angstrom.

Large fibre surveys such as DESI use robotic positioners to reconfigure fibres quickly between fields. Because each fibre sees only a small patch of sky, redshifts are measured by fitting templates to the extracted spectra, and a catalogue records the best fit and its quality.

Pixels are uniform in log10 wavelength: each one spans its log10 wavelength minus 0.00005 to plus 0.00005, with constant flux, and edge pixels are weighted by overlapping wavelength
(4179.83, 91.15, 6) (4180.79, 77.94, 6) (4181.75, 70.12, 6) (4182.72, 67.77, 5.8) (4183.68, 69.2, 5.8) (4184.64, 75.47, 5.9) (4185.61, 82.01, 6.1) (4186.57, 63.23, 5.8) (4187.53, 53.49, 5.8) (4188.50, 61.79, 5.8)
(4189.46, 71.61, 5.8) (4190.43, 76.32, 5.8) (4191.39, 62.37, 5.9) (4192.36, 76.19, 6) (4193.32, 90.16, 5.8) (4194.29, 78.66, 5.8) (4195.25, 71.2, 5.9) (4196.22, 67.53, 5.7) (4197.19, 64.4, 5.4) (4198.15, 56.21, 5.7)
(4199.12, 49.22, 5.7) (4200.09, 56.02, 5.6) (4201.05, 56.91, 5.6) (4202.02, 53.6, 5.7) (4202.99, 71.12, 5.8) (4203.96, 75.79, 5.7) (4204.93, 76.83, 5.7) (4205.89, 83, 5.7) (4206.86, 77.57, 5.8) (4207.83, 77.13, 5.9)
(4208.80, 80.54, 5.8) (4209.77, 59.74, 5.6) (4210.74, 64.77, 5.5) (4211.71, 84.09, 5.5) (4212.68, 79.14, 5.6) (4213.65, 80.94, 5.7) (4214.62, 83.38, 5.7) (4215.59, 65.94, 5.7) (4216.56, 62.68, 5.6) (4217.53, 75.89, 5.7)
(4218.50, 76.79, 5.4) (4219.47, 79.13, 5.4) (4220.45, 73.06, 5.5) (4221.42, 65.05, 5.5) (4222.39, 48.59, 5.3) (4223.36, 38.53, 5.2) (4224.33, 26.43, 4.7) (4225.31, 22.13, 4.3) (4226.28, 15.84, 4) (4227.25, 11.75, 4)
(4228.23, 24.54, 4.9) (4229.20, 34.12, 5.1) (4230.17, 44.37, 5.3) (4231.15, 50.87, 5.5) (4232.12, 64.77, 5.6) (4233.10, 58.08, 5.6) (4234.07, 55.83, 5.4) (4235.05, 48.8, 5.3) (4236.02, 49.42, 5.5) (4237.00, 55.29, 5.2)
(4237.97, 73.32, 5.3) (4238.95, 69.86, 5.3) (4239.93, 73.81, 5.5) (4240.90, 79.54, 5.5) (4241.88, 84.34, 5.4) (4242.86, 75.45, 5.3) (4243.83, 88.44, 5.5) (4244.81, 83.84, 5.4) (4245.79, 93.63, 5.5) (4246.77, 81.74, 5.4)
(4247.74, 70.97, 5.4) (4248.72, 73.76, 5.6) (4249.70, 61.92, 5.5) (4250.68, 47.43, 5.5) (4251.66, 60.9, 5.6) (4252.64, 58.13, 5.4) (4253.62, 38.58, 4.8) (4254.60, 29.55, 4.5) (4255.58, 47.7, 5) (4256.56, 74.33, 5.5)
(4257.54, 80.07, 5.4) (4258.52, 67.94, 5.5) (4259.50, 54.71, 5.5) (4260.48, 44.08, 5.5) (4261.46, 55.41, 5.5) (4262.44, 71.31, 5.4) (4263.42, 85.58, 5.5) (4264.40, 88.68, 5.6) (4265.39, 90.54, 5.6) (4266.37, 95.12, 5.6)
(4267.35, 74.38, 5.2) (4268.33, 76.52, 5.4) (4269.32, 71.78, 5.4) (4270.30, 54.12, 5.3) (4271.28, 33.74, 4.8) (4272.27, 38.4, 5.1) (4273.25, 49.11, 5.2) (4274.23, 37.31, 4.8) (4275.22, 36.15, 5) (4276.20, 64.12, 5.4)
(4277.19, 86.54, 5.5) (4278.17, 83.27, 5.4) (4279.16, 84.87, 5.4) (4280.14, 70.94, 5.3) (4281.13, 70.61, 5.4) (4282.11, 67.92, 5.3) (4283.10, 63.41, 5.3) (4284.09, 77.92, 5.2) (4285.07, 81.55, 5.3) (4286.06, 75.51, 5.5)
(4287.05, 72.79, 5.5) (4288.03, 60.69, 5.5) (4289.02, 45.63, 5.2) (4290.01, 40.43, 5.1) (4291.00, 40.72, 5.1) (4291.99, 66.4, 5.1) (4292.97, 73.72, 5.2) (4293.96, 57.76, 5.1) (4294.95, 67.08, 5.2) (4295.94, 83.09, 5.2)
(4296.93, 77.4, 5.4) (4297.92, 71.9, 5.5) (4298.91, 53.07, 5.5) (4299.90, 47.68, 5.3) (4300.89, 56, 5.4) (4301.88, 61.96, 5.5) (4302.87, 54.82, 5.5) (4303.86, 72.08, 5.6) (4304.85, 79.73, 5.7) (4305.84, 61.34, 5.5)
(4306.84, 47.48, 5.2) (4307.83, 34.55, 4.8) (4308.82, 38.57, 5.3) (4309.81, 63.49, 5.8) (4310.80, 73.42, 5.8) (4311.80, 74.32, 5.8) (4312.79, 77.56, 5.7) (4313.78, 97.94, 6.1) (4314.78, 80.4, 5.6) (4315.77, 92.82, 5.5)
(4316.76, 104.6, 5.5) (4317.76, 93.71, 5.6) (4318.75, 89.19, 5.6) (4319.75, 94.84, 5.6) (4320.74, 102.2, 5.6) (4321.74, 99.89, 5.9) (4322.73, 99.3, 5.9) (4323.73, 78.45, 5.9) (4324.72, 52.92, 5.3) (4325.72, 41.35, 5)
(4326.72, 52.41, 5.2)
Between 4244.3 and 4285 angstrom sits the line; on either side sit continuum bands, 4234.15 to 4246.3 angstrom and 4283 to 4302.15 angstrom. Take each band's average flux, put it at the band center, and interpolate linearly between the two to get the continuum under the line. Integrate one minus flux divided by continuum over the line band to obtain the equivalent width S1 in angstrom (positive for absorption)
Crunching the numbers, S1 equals 1.39 angstrom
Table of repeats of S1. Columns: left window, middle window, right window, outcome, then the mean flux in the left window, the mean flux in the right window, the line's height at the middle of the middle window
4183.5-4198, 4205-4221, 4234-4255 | -1.5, 70.6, 66.5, 68.9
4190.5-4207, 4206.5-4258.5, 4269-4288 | 3.7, 68.7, 64.1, 66.7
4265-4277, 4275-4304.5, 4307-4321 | 1.0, 60.5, 78.7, 68.5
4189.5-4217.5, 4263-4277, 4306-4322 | 2.0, 70.9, 78.4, 75.4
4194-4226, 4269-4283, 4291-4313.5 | 0.7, 65.7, 63.2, 63.9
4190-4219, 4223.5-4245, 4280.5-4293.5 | 4.7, 71.2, 64.5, 68.7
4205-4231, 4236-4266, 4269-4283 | -4.2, 59.2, 60.6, 60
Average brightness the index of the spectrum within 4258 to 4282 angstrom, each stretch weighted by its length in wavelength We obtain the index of 66.1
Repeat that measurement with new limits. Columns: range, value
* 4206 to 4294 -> 63.4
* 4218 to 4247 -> 58.1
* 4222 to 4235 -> 38.4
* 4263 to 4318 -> 67.4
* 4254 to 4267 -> 67.9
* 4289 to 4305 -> 61.8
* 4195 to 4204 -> 61.2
